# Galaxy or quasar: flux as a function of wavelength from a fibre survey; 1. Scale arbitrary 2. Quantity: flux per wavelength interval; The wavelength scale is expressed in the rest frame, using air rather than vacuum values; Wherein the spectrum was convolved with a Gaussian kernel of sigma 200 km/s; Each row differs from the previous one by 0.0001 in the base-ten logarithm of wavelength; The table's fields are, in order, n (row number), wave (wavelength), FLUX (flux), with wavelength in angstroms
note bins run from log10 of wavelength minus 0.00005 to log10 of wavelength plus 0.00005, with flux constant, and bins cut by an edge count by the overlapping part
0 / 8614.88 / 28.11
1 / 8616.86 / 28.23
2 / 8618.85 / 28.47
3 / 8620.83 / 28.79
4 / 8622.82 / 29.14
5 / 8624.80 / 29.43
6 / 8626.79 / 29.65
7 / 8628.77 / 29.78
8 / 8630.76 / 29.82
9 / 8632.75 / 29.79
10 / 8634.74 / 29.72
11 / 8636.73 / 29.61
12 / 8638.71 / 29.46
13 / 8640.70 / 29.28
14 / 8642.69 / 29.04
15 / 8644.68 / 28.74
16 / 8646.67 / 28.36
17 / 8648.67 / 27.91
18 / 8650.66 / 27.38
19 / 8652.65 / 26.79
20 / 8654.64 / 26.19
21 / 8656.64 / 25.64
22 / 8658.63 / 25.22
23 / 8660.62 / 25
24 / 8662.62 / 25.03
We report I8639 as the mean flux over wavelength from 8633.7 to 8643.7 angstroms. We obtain 29.4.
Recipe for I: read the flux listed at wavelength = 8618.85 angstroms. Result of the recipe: 28.47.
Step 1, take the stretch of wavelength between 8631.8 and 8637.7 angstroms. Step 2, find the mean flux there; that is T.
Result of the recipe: 29.7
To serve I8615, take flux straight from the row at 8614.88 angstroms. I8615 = 28.11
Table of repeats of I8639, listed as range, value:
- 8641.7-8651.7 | 28.3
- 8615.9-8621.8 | 28.5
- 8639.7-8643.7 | 29.2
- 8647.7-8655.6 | 27.1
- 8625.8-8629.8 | 29.7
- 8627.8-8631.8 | 29.8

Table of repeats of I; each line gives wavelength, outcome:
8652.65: 26.79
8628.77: 29.78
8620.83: 28.79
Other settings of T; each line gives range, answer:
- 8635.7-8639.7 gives 29.6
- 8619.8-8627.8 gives 29.3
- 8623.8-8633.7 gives 29.7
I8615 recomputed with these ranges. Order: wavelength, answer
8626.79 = 29.65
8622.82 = 29.14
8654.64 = 26.19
